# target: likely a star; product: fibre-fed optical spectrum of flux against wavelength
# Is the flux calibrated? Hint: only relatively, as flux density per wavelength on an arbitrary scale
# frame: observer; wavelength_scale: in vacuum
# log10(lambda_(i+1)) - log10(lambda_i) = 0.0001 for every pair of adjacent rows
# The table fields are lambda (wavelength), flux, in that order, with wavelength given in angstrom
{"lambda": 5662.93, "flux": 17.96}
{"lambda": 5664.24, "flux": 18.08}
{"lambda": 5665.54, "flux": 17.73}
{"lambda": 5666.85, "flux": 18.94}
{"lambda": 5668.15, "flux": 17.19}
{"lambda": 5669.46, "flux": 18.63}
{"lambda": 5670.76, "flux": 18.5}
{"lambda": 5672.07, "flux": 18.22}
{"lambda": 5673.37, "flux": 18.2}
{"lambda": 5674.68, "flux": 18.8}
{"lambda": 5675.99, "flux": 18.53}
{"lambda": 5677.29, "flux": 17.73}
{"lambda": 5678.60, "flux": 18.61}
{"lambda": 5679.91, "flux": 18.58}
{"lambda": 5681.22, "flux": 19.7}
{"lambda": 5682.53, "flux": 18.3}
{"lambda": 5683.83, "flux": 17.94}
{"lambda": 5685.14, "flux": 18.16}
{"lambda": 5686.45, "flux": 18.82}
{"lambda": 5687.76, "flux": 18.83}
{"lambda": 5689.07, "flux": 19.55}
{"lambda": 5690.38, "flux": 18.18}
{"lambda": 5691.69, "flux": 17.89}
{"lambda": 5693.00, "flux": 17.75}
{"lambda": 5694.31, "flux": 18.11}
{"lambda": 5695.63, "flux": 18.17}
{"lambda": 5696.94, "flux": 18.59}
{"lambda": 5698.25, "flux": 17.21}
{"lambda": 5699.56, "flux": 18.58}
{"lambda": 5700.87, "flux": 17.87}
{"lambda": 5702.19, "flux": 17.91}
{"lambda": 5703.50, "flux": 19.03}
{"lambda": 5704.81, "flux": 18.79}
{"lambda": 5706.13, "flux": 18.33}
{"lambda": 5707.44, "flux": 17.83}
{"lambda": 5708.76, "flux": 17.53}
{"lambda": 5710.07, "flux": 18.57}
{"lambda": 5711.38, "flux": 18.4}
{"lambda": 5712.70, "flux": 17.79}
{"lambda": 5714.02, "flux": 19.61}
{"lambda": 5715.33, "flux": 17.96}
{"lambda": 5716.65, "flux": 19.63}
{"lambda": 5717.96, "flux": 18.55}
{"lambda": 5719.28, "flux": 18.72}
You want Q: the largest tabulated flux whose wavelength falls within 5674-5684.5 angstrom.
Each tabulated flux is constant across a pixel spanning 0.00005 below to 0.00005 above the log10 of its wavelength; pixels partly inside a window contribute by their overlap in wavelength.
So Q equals 19.7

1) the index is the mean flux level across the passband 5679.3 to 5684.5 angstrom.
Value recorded 18.6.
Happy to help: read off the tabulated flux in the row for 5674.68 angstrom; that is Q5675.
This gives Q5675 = 18.8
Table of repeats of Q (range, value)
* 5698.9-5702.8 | 18.58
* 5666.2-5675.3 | 18.94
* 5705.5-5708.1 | 18.33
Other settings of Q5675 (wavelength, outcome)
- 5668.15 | 17.19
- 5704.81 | 18.79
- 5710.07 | 18.57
